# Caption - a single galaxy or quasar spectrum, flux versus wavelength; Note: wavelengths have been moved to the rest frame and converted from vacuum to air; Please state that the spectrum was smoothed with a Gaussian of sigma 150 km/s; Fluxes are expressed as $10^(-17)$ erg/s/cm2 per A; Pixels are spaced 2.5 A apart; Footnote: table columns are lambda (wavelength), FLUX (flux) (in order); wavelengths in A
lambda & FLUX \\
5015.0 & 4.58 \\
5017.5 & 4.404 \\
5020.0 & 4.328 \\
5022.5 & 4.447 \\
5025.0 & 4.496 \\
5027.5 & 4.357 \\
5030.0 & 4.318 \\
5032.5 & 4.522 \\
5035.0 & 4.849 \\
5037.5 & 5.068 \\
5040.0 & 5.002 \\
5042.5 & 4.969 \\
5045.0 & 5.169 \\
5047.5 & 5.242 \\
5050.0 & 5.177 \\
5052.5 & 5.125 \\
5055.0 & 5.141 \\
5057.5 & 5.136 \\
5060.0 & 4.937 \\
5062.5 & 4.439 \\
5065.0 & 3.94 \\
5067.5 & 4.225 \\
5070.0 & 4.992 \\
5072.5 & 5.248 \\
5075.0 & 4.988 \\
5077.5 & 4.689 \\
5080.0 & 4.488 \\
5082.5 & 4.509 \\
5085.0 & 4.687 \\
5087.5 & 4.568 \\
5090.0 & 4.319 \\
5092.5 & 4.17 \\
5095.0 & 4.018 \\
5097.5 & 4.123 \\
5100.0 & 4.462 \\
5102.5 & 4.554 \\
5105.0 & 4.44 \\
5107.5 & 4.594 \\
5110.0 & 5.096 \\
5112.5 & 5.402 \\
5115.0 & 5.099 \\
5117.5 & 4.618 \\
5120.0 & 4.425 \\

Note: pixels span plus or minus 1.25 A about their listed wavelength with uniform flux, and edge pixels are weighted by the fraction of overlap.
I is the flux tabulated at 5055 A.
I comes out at 5.141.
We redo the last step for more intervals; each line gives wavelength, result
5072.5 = 5.248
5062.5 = 4.439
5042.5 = 4.969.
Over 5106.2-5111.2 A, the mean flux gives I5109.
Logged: 4.84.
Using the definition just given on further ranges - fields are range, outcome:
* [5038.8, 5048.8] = 5.1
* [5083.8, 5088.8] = 4.62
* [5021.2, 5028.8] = 4.43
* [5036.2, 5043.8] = 5.01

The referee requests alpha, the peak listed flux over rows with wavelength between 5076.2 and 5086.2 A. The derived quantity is 4.689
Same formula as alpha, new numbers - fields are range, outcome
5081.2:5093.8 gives 4.687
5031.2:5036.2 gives 4.849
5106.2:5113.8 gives 5.402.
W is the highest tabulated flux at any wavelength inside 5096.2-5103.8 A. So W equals 4.554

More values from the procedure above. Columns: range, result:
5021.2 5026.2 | 4.496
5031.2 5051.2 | 5.242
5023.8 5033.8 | 4.522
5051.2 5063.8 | 5.141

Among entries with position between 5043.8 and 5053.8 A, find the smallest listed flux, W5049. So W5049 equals 5.125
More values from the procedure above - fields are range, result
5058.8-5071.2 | 3.94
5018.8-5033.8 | 4.318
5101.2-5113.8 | 4.44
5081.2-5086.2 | 4.509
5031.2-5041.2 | 4.522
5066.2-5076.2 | 4.225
